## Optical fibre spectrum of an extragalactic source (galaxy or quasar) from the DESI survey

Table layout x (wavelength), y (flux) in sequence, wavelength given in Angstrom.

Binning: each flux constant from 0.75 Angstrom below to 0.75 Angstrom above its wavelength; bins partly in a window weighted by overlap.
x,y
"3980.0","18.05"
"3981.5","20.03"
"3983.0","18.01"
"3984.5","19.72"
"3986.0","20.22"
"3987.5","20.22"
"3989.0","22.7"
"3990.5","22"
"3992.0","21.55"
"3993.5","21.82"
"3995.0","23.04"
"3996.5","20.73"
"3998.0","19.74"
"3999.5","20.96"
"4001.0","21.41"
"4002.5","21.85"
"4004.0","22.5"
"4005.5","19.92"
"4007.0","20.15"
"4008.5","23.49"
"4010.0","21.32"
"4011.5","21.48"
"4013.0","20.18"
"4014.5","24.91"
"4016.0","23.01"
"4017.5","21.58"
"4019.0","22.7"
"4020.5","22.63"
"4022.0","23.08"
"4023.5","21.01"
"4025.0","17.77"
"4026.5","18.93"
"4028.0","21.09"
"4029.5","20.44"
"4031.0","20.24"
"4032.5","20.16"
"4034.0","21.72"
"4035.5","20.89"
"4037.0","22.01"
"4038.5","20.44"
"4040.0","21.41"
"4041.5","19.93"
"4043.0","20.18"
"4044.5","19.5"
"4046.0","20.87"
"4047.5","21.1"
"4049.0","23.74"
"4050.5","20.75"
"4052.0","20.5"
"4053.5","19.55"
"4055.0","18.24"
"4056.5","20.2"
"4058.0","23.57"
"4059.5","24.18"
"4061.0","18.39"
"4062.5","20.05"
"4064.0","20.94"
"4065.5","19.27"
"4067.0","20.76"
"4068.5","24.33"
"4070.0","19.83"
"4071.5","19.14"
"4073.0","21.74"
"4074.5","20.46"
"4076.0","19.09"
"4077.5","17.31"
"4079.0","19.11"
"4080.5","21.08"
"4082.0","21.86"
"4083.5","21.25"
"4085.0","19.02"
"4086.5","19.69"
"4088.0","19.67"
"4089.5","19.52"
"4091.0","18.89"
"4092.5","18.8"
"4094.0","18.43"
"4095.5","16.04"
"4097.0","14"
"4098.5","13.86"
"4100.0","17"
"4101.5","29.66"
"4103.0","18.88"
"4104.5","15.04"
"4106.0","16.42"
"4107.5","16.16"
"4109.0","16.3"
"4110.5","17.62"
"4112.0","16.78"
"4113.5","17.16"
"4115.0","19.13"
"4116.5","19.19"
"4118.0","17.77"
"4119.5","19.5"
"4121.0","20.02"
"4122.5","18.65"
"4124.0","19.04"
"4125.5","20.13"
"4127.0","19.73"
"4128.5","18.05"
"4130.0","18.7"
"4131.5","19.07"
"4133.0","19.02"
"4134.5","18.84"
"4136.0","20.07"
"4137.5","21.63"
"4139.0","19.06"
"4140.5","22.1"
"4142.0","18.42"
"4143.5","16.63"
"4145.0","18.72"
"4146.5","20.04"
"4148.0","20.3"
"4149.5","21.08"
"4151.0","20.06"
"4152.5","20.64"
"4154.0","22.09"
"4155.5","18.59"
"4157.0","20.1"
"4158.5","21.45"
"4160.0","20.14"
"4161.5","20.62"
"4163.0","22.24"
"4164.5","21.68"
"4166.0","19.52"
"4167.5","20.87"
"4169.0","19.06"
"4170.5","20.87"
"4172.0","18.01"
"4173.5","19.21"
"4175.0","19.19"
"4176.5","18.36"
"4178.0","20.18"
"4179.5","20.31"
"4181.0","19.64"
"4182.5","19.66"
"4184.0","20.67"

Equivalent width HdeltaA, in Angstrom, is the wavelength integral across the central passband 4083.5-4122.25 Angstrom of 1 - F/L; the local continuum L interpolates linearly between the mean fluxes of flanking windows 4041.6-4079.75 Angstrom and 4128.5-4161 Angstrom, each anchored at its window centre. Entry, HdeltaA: 3.7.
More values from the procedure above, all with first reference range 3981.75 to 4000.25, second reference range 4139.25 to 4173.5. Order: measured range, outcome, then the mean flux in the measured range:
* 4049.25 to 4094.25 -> 0.6 Angstrom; 20.2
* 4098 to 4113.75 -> 2.0 Angstrom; 17.8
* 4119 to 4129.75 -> 0.5 Angstrom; 19.3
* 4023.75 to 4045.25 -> 0.3 Angstrom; 20.4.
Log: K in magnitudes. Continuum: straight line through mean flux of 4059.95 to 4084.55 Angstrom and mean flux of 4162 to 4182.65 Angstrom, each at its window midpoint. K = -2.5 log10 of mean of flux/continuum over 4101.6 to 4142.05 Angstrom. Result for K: 0.07 mag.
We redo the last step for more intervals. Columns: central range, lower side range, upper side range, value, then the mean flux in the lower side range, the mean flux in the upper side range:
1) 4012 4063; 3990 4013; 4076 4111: -0.04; 21.4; 18.5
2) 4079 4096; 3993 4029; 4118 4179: 0.05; 21.5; 19.8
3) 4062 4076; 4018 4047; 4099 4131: -0.04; 20.8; 18.6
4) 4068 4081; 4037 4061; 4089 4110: -0.04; 20.9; 17.8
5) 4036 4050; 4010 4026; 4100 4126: 0.00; 21.8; 18.6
